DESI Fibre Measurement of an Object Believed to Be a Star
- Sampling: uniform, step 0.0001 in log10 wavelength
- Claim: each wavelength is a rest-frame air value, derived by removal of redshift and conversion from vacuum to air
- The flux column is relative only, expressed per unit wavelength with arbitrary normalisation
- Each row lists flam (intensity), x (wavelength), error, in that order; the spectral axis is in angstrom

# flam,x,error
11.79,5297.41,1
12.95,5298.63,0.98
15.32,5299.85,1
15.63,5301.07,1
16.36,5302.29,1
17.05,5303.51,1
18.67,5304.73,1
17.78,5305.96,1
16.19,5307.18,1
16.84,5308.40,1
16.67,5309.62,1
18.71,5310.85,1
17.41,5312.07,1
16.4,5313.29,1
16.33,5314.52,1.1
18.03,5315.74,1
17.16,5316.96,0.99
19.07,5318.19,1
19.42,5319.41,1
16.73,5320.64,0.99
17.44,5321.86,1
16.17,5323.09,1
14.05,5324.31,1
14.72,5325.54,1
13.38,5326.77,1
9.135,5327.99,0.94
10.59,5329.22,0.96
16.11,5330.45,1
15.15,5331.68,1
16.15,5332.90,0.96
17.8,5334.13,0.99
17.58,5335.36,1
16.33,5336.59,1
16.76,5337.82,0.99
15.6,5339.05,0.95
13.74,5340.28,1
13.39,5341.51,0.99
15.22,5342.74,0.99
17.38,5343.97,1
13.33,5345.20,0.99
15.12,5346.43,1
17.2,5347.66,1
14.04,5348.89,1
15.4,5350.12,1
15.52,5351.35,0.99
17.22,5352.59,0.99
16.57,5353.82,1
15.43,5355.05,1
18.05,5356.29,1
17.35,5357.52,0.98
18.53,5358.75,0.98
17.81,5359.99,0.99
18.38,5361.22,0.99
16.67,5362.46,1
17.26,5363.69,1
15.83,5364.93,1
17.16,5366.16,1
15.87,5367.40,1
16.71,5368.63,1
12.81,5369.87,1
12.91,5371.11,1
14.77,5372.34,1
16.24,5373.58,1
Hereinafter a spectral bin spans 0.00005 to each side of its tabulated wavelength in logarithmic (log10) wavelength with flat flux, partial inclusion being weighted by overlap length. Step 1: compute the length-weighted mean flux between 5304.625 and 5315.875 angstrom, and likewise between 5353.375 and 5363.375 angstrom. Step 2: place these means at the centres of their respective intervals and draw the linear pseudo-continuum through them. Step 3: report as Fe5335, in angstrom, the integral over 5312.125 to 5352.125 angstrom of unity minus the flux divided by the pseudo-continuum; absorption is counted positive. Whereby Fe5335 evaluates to 3.7 angstrom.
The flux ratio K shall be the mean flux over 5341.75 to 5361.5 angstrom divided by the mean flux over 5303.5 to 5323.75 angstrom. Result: 0.94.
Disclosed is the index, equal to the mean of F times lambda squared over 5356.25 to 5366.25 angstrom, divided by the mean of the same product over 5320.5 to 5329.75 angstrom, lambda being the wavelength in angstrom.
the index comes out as 1.3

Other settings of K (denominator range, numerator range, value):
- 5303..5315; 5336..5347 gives 0.88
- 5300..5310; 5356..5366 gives 1.04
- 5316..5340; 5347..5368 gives 1.06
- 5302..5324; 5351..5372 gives 0.95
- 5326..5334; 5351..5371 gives 1.21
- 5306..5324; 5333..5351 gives 0.90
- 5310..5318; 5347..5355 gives 0.92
